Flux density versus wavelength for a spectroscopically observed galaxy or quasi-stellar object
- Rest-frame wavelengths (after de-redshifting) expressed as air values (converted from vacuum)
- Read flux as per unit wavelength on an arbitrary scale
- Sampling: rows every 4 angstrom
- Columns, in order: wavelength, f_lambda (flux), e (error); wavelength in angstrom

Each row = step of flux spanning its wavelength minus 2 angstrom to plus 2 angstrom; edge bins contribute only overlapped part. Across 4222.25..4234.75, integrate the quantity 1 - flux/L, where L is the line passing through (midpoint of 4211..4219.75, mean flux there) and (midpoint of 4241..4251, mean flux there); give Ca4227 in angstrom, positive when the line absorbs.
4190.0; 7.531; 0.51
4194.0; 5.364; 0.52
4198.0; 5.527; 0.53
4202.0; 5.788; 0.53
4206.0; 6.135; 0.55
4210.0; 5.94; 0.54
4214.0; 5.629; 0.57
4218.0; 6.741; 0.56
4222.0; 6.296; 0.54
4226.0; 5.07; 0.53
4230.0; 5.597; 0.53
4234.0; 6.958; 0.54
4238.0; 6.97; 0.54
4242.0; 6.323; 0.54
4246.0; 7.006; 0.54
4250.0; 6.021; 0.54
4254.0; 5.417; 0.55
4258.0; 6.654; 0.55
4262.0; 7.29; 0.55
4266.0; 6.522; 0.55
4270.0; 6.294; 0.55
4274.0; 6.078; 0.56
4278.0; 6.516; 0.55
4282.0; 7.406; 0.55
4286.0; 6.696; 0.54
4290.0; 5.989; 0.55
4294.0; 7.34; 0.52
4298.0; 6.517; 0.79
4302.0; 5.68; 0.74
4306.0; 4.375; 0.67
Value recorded 0.9 angstrom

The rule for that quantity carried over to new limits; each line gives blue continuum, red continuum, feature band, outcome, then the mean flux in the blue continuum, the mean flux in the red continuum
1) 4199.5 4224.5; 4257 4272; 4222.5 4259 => 1.08 angstrom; 6.06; 6.69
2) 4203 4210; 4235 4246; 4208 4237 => 1.36 angstrom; 6.03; 6.74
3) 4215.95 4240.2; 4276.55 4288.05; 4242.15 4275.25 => 1.02 angstrom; 6.27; 6.89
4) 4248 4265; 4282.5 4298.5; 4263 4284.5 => -0.19 angstrom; 6.36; 6.72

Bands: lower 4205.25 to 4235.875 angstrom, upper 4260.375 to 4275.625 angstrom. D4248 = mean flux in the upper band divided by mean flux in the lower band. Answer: 1.08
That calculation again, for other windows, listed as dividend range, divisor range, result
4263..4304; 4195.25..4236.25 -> 1.09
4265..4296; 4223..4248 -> 1.05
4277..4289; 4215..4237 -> 1.11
